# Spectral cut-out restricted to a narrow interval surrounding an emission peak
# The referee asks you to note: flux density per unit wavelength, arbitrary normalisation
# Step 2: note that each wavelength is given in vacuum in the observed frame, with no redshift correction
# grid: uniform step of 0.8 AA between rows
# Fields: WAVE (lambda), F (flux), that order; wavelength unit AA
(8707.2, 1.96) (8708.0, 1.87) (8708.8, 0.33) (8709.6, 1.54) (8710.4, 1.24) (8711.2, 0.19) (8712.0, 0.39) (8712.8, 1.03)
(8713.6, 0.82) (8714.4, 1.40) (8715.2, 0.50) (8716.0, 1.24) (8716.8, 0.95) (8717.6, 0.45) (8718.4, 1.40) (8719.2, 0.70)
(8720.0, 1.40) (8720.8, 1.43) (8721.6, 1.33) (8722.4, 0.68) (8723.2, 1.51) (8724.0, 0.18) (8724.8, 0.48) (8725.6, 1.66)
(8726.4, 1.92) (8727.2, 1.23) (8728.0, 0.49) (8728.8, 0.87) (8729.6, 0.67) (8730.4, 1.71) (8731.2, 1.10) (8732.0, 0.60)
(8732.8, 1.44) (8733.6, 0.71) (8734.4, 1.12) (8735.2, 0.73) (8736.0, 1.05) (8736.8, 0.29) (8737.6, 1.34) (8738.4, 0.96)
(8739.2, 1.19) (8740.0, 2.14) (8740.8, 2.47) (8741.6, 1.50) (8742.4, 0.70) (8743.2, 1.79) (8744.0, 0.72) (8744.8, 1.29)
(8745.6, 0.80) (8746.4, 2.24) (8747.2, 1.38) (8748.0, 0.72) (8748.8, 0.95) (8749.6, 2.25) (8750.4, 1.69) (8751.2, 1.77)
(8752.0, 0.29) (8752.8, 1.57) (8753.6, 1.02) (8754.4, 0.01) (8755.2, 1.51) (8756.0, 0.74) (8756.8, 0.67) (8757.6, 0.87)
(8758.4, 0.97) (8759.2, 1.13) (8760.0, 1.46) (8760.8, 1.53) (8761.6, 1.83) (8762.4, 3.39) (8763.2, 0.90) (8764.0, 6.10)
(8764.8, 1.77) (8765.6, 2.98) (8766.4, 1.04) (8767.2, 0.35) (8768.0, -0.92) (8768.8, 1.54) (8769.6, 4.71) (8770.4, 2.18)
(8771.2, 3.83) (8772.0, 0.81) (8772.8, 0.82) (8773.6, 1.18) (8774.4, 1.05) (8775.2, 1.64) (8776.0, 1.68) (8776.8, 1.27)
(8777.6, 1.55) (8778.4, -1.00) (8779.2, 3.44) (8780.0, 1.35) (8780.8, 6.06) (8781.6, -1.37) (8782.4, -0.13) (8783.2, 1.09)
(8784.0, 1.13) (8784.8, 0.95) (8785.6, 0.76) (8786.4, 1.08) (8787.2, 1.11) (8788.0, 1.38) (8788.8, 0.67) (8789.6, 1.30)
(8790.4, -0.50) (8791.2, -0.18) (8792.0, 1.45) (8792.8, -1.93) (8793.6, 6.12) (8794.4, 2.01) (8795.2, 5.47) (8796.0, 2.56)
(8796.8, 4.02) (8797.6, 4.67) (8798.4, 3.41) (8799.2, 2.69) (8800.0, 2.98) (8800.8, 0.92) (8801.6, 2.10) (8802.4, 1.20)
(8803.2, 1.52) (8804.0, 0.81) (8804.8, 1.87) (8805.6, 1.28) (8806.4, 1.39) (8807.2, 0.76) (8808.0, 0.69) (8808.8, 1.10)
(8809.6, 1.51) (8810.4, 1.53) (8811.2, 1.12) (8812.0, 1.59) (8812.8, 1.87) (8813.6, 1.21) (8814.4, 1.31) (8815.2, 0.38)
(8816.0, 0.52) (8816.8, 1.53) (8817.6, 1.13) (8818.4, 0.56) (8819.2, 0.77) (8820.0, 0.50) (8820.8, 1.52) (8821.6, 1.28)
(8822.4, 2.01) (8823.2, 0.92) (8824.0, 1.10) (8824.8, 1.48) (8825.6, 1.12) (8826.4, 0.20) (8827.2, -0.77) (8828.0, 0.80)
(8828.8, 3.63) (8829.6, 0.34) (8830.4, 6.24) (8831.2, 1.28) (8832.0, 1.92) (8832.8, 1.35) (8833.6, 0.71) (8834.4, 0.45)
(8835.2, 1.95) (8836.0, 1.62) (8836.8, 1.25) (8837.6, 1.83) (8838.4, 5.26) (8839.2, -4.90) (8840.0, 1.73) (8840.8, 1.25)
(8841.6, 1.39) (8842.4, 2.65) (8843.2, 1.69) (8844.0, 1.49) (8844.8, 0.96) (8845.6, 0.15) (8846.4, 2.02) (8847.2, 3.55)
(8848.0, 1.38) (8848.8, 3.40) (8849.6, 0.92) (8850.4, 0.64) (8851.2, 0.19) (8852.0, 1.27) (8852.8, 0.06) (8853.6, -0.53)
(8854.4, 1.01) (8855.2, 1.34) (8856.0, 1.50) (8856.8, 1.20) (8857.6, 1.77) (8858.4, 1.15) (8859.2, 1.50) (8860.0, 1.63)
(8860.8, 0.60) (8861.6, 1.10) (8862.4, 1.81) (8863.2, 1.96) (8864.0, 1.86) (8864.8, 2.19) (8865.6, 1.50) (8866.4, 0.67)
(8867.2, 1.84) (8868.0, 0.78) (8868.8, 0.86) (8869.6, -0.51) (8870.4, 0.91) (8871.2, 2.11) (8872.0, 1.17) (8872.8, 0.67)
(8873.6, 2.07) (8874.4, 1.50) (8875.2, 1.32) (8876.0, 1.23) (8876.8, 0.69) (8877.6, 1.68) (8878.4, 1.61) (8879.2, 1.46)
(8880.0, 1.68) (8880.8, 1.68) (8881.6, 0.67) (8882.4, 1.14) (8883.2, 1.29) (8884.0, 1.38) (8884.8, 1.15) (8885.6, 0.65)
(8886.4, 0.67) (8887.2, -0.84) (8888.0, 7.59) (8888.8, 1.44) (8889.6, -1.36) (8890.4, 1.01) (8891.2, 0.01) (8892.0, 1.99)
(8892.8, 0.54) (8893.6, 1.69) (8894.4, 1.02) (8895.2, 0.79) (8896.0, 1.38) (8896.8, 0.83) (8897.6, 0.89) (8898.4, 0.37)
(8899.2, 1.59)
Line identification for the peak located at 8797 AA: H-gamma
